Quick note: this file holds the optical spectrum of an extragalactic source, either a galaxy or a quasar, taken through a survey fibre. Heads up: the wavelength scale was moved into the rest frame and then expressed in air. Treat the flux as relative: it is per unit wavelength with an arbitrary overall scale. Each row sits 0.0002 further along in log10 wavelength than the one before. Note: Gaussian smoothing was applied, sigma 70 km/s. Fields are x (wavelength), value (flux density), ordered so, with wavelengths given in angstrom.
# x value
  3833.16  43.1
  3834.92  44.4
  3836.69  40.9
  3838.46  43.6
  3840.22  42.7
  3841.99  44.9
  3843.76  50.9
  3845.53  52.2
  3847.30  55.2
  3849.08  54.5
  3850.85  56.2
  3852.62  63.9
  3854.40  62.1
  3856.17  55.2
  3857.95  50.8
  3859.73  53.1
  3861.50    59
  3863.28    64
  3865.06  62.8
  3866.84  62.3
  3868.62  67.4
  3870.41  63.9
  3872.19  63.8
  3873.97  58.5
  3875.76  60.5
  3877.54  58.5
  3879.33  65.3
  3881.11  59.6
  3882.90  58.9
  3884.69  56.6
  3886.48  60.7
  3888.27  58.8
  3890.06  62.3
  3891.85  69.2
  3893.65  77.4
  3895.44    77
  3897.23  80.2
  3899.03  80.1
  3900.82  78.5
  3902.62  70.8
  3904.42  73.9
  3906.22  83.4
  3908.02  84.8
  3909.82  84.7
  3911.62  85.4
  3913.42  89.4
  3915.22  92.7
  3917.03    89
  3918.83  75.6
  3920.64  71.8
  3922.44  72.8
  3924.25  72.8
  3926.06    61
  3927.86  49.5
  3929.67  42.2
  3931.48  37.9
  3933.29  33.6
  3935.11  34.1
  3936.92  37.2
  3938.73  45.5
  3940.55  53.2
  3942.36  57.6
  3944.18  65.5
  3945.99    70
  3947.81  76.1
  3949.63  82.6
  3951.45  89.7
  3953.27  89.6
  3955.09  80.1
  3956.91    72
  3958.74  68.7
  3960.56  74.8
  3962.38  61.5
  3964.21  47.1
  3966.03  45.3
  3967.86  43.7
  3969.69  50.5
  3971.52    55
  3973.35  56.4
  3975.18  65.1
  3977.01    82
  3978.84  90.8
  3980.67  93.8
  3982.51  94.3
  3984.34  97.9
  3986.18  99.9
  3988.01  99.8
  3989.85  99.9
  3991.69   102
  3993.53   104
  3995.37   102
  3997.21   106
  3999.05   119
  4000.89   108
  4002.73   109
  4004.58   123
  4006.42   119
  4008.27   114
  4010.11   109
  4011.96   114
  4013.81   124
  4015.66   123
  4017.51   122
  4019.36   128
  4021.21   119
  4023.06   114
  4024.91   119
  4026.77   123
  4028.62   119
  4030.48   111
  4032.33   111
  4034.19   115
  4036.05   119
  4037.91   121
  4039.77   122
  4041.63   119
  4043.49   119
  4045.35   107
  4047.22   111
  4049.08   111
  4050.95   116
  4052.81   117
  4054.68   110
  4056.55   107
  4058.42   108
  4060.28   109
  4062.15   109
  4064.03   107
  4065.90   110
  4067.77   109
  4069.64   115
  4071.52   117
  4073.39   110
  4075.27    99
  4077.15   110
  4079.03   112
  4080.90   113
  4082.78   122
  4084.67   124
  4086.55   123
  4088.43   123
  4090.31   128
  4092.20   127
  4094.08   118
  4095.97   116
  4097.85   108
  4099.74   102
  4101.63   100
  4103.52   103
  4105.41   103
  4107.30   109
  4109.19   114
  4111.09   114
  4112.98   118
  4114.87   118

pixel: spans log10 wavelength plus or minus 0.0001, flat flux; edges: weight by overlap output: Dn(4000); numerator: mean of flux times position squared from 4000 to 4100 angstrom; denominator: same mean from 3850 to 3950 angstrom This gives 1.9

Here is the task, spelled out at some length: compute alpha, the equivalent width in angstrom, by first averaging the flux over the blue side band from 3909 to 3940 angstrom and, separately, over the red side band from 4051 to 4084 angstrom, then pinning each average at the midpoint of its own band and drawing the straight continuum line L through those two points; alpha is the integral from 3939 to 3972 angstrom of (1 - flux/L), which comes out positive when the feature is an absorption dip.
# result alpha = 3.43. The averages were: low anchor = 63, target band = 65.4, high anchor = 111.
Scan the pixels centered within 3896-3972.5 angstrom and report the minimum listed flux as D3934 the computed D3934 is 33.6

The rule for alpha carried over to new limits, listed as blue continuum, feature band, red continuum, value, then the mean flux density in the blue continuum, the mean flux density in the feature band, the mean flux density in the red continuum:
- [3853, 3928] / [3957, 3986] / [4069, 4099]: 6.4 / 68.9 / 69.4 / 116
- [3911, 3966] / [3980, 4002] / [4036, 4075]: -4.0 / 65.5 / 102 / 113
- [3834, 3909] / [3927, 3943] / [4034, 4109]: 7.2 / 61.7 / 43.2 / 113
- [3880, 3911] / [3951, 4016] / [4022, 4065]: 5.4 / 71.7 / 89.6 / 114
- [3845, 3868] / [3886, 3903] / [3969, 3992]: -1.5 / 58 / 71.8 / 83.5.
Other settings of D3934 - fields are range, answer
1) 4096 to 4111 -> 100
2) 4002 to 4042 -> 109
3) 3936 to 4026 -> 37.2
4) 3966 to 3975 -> 43.7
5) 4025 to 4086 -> 99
